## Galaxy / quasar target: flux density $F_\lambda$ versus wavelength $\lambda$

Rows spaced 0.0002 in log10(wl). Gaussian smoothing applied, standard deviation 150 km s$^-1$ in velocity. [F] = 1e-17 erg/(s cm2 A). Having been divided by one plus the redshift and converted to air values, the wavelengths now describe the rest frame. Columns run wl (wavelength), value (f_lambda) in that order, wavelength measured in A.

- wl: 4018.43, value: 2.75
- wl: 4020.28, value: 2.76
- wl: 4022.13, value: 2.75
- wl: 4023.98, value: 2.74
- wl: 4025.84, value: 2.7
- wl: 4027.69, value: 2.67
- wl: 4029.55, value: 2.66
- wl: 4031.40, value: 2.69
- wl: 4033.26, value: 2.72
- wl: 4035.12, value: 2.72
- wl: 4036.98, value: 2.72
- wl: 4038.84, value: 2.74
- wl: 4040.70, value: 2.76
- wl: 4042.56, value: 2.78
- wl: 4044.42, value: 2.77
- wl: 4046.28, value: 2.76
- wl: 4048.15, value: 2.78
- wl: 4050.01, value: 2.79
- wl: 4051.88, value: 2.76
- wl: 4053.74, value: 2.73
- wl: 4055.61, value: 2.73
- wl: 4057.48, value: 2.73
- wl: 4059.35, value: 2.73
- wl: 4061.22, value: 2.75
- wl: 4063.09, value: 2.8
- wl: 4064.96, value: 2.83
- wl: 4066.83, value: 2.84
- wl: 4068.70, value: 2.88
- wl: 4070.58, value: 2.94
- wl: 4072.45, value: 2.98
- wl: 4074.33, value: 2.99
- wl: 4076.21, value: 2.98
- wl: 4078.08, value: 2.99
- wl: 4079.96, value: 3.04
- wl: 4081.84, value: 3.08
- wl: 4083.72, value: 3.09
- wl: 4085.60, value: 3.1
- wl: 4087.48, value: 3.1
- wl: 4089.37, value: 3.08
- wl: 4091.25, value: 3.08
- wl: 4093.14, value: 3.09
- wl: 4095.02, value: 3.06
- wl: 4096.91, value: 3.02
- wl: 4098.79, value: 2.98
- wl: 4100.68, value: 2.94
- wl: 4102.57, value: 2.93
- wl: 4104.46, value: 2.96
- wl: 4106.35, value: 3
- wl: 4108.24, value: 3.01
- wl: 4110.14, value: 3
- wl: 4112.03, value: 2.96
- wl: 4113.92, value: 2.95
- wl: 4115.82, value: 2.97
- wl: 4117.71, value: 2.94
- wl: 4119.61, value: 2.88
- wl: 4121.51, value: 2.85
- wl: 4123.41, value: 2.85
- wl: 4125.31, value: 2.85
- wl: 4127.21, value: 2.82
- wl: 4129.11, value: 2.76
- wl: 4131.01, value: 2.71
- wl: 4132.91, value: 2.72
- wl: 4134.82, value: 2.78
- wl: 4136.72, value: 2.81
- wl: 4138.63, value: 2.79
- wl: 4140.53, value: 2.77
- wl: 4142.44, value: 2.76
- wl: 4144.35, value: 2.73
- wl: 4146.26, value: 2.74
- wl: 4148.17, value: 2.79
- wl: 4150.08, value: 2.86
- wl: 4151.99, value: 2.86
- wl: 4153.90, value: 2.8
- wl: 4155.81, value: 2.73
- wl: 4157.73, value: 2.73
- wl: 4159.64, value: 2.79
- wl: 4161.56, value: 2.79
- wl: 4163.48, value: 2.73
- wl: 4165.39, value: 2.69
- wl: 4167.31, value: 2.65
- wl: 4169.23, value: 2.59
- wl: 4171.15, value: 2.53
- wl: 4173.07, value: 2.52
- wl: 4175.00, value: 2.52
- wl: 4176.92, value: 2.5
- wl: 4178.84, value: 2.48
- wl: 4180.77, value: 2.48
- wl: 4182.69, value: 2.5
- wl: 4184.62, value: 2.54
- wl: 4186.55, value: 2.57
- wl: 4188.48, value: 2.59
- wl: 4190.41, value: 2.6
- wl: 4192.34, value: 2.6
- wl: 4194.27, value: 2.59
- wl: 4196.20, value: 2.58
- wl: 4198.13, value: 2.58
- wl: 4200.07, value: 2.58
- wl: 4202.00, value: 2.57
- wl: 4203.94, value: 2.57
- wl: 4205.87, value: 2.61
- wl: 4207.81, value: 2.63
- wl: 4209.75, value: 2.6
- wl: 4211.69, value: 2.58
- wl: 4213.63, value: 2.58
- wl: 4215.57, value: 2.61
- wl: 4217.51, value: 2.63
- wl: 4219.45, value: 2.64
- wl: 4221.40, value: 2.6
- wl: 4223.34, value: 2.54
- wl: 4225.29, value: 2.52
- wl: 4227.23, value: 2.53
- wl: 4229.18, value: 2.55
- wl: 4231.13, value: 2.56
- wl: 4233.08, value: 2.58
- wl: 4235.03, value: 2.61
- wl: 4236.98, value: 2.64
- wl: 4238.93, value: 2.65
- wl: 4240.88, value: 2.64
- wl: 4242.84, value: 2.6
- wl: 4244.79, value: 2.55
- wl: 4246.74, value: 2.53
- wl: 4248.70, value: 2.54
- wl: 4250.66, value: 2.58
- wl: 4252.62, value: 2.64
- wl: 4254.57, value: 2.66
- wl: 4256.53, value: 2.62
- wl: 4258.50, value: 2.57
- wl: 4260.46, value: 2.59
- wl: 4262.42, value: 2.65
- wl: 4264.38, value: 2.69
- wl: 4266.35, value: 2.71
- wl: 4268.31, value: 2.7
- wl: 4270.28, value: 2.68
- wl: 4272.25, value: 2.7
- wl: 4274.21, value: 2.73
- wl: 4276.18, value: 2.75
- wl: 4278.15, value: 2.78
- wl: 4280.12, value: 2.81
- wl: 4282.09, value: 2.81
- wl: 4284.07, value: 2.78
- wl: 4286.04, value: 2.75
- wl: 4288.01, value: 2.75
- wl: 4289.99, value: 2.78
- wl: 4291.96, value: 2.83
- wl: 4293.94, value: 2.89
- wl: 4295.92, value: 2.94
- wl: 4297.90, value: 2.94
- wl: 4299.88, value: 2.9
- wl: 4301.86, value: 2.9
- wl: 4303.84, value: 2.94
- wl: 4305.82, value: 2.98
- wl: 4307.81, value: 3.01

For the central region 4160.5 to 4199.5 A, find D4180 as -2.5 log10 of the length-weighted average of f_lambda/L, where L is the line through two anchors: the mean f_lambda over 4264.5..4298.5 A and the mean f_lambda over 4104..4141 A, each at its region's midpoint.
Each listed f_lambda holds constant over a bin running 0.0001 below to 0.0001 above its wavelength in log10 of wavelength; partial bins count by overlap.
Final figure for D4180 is 0.10 mag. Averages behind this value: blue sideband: 2.87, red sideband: 2.78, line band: 2.58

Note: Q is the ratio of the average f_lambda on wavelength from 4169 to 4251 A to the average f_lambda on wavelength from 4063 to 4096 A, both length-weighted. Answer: 0.86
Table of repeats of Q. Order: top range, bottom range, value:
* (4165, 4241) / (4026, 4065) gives 0.94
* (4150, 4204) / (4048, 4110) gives 0.89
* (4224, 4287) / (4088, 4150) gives 0.91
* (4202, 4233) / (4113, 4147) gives 0.92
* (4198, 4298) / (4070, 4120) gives 0.88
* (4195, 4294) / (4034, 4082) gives 0.93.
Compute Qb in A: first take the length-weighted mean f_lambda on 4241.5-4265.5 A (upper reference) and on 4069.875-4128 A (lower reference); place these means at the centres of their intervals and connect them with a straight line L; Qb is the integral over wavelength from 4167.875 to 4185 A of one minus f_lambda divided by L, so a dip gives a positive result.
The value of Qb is 1.7 A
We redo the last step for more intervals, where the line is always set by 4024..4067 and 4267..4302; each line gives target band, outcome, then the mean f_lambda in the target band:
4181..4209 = 2.0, 2.58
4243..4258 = 1.1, 2.59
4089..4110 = -1.9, 3.01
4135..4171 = 0.2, 2.75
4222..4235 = 1.1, 2.55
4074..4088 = -1.5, 3.05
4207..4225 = 1.2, 2.6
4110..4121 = -0.7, 2.94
